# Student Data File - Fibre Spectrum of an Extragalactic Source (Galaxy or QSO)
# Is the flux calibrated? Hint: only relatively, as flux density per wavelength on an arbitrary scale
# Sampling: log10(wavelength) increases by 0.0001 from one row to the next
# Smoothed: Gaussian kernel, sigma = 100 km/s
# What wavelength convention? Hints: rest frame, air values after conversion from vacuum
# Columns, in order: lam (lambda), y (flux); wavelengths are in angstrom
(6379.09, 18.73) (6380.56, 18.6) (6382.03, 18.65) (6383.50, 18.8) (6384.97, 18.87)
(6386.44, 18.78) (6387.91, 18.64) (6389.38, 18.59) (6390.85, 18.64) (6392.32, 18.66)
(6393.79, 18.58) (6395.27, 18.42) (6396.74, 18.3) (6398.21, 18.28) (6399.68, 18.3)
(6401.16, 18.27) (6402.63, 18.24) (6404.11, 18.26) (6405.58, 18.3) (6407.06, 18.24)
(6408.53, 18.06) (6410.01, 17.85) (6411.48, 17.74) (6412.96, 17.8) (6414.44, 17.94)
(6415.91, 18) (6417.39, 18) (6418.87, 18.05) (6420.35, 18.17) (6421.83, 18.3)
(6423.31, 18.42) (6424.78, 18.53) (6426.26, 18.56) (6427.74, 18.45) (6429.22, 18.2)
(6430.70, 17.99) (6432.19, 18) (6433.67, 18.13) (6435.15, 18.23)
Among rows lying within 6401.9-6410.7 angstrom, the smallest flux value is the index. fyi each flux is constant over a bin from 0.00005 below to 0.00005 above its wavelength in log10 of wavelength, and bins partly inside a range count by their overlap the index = 17.85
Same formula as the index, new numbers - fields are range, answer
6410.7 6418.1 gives 17.74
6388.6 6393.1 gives 18.59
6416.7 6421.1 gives 18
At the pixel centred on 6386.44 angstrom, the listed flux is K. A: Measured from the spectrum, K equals 18.78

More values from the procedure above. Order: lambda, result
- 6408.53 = 18.06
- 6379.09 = 18.73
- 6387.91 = 18.64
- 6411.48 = 17.74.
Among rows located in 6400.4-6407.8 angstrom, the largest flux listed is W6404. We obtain 18.3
